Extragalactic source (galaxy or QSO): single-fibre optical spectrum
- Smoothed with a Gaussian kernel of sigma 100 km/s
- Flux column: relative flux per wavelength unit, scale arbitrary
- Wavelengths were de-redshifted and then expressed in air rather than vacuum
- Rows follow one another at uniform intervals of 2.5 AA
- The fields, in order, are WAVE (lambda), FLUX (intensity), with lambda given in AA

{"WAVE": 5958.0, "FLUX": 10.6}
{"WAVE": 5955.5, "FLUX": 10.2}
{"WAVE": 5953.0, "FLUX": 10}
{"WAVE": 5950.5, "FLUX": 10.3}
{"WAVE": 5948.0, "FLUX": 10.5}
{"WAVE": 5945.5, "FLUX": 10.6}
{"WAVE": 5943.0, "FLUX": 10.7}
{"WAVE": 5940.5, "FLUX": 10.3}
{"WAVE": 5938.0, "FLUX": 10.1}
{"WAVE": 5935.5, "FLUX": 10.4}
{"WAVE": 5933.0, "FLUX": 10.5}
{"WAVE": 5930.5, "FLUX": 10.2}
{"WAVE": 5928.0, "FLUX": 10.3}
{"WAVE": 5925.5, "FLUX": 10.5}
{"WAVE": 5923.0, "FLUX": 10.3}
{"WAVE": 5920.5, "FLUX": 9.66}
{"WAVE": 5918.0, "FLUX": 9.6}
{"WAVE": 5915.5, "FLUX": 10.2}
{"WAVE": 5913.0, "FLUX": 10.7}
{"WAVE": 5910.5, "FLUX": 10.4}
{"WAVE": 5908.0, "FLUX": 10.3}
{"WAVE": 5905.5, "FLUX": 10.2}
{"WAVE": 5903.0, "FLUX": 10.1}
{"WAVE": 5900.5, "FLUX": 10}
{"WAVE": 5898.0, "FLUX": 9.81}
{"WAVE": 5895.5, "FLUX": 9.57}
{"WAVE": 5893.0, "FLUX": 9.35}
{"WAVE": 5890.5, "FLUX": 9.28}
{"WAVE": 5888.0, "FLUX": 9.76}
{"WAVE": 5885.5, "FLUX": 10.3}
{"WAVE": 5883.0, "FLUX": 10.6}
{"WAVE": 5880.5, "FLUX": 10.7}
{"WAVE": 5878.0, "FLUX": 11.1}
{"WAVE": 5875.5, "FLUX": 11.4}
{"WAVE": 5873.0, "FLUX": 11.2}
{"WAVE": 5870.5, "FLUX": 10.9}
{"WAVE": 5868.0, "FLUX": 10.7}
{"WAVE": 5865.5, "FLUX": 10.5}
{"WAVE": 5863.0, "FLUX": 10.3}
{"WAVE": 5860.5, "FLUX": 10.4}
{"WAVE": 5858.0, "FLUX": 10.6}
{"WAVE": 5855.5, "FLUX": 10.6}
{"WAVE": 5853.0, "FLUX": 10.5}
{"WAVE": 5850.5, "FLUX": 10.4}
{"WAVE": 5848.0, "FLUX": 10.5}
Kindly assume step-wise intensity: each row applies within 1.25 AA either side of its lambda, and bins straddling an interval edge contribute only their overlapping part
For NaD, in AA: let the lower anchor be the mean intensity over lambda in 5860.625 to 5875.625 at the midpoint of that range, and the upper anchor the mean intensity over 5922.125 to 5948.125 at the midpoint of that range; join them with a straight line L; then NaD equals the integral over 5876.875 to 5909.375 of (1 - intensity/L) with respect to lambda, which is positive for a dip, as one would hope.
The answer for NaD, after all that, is 1.7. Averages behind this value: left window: 10.8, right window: 10.4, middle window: 10.1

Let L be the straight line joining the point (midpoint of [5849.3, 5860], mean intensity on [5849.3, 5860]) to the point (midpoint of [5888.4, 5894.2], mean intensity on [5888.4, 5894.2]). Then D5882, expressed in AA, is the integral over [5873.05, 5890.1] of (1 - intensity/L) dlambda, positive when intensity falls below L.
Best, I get -1.6 AA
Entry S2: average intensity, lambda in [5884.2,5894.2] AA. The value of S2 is 9.68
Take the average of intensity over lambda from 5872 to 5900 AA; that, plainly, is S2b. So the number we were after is 10.3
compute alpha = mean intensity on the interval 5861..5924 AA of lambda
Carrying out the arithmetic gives 10.3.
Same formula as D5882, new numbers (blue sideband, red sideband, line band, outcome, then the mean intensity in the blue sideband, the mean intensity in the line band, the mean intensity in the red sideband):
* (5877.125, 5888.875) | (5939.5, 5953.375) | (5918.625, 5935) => 0.3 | 10.5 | 10.2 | 10.4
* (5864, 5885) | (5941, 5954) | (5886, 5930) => 2.7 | 10.9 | 10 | 10.4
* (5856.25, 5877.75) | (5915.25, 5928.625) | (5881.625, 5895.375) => 0.9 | 10.8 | 9.84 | 10.1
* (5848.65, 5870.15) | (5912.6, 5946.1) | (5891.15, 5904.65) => 0.8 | 10.5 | 9.76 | 10.3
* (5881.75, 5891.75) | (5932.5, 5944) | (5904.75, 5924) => 0.1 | 9.98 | 10.2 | 10.4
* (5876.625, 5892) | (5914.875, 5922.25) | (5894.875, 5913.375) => -0.2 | 10.3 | 10.1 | 9.82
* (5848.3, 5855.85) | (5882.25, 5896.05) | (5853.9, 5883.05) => -1.7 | 10.5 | 10.8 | 9.79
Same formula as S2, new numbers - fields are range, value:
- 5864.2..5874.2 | 10.8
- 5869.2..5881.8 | 11.1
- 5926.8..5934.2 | 10.3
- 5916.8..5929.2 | 10.1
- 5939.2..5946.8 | 10.5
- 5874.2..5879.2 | 11.3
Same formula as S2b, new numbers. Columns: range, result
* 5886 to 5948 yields 10.1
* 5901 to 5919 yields 10.2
